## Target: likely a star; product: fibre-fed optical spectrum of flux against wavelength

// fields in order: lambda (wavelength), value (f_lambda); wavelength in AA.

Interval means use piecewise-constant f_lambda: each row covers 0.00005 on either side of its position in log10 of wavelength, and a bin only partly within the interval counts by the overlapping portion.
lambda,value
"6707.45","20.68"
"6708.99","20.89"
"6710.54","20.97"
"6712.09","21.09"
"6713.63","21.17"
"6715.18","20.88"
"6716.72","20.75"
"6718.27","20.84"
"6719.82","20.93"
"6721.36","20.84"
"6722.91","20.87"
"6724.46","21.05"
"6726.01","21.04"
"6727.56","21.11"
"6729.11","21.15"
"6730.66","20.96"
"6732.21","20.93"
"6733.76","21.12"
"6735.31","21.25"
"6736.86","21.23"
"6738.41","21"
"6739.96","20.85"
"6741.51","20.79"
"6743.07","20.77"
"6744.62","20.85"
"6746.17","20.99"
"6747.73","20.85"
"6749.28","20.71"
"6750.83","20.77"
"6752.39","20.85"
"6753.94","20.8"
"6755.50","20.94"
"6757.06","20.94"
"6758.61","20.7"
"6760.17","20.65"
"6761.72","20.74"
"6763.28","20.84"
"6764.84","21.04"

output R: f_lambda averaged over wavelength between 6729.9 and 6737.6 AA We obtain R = 21.1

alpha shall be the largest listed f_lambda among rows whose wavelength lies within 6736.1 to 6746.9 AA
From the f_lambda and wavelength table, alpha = 21.23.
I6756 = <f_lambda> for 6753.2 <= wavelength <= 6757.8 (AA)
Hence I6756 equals 20.9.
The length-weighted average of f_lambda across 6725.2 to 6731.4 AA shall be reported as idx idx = 21.1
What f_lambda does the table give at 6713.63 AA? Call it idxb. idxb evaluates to 21.17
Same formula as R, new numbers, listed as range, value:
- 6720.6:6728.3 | 21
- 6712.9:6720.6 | 20.9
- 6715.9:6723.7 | 20.9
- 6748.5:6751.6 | 20.8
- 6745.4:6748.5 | 20.9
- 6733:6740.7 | 21.1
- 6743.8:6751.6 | 20.9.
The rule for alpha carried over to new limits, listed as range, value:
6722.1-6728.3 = 21.11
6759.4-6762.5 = 20.74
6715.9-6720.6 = 20.93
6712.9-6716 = 21.17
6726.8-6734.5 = 21.15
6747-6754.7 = 20.85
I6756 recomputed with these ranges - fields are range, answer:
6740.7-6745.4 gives 20.8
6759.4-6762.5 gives 20.7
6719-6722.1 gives 20.9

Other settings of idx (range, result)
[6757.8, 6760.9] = 20.7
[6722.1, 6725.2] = 20.9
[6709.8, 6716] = 21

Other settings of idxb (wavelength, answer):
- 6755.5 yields 20.94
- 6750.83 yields 20.77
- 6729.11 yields 21.15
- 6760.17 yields 20.65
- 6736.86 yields 21.23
